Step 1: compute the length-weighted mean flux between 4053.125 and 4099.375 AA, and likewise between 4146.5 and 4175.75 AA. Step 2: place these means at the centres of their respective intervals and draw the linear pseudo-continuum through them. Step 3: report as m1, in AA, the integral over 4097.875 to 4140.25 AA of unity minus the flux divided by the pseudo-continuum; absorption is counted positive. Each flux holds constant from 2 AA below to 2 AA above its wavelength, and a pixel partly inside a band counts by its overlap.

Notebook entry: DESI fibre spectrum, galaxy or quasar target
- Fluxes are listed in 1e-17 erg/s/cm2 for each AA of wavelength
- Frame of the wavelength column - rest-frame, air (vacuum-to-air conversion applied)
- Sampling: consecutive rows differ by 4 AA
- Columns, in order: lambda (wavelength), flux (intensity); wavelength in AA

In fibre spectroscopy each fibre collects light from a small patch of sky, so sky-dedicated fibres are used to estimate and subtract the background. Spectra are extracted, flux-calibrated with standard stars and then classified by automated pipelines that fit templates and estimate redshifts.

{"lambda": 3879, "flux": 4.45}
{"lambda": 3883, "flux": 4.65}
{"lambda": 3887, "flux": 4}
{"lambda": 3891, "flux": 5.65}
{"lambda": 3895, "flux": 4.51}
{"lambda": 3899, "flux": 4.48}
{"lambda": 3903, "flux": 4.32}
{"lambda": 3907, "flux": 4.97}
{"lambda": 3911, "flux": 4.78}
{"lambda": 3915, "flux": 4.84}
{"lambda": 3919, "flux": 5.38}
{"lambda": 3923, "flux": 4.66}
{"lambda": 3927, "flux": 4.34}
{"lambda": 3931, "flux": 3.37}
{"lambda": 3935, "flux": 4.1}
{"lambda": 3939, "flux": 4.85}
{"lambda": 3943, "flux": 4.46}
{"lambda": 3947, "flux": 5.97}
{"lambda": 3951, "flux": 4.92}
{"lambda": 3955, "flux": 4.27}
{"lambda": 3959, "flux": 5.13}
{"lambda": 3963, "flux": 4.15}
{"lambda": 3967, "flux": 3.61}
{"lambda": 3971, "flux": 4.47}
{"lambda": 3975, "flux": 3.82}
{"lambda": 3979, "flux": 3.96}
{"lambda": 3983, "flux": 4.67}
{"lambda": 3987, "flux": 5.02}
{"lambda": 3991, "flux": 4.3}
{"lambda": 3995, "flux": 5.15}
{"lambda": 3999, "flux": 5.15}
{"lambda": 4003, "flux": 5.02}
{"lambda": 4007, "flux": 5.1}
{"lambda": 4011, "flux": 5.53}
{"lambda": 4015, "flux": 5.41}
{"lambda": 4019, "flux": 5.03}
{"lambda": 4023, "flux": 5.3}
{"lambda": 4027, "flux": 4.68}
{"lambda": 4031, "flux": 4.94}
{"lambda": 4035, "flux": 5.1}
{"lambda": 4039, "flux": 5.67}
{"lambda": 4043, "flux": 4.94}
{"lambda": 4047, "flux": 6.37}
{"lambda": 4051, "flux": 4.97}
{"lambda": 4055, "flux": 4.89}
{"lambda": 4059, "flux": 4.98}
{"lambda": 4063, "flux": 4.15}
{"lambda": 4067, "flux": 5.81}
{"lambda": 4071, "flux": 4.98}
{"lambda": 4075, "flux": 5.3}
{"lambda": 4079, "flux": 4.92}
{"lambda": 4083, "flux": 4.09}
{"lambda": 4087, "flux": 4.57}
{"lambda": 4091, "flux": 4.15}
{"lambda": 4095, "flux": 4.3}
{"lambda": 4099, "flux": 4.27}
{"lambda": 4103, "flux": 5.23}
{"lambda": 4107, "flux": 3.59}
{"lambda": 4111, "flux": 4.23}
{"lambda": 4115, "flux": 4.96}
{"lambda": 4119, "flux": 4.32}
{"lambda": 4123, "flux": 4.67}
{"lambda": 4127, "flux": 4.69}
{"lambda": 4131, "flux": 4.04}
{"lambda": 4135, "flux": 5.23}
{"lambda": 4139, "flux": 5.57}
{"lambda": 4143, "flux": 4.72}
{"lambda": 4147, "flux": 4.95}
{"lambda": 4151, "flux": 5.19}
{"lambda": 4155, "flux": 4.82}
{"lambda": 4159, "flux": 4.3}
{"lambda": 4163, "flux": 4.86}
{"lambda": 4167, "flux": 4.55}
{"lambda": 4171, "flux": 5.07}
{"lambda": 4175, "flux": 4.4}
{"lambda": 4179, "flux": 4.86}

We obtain 1.2 AA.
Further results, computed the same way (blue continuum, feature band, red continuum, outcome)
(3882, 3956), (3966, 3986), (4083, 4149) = 2.0 AA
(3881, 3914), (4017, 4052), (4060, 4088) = -3.1 AA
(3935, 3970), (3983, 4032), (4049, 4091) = -3.3 AA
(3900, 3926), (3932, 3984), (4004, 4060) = 5.1 AA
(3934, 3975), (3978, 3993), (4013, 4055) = 0.9 AA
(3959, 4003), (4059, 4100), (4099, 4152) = -0.4 AA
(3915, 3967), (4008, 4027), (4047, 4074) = -1.3 AA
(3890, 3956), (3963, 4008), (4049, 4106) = 1.6 AA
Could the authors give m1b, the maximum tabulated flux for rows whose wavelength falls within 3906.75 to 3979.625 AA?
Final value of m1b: 5.97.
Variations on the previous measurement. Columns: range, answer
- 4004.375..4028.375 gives 5.53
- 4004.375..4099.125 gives 6.37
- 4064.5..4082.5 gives 5.81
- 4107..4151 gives 5.57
